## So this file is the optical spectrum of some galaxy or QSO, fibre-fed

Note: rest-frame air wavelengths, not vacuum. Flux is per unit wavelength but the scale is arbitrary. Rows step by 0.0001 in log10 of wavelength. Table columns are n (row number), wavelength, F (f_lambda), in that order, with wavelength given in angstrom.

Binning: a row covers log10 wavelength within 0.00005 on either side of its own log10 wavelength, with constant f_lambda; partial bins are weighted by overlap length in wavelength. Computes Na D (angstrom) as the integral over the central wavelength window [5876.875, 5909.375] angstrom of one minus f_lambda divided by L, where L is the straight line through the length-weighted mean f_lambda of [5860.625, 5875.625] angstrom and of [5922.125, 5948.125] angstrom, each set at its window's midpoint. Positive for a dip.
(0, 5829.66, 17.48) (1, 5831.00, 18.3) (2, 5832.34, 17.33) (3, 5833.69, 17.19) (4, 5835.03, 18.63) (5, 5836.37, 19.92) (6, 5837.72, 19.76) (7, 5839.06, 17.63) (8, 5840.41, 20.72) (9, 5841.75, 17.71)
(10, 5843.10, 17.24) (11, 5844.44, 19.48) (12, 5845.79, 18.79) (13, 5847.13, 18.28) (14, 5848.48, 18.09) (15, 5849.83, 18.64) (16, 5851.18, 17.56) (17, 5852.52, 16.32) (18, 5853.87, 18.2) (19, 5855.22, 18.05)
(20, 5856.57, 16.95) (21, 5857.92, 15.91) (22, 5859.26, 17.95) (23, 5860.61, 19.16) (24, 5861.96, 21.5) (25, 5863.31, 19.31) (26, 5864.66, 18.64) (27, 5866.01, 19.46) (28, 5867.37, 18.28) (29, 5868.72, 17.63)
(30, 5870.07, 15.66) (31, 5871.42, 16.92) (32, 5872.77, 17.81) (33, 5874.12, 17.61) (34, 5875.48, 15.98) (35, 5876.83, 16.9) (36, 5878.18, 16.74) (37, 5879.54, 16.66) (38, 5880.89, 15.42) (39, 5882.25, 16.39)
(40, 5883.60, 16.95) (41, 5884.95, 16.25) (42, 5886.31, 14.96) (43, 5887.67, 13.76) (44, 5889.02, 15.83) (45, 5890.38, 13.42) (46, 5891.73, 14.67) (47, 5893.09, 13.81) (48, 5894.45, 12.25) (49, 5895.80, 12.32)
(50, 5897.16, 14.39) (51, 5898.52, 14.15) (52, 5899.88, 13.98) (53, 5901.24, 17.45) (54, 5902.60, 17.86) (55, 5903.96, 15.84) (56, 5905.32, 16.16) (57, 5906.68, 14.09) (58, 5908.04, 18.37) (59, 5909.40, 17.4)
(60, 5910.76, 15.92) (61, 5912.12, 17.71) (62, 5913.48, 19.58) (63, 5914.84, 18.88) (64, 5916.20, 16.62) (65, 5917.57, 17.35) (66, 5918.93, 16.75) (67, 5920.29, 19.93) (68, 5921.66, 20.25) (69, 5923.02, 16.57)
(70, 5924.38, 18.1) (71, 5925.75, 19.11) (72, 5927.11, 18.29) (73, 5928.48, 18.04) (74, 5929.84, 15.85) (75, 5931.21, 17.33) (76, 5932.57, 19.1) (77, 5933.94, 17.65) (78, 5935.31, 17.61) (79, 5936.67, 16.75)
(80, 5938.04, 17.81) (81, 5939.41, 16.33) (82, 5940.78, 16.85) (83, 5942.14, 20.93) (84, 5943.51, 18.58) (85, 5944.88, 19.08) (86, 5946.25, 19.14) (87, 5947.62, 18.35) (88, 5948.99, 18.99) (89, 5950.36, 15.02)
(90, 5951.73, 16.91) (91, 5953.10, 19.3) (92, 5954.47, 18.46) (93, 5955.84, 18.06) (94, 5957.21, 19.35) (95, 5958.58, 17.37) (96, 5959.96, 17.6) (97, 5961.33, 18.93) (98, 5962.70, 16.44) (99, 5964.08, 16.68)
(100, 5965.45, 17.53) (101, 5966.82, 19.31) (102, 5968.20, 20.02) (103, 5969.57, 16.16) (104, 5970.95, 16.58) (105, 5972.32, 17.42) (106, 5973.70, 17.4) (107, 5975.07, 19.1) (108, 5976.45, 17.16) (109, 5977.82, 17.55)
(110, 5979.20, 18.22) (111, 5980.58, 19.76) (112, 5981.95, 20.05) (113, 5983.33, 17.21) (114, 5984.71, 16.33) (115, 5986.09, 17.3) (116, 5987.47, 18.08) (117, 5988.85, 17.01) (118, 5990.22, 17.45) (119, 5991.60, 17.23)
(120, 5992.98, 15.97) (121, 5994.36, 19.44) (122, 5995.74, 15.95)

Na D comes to 4.9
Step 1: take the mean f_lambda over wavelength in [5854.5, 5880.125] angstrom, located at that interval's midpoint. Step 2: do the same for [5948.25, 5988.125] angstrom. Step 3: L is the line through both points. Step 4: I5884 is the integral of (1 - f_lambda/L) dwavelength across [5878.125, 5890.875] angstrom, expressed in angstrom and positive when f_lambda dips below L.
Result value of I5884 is 1.5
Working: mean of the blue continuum 17.7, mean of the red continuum 17.9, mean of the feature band 15.6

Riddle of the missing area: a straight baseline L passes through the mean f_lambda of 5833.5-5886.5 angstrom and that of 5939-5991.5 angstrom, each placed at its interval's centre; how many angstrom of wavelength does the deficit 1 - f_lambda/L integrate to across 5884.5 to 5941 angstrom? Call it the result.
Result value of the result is 4.2 angstrom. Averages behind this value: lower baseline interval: 17.8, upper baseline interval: 17.9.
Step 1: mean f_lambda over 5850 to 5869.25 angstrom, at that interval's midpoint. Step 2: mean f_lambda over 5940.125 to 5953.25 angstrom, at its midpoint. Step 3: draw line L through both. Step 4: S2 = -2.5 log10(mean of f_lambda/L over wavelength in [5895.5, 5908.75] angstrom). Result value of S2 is 0.17 mag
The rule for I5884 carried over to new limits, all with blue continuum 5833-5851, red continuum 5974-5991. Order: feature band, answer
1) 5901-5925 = 1.0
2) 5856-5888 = 2.1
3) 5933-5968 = 0.2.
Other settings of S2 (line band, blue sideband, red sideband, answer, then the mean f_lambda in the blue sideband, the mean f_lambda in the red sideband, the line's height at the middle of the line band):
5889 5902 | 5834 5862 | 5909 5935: 0.264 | 18.3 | 17.9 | 18.1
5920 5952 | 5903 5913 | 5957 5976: -0.052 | 16.6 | 17.8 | 17.2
